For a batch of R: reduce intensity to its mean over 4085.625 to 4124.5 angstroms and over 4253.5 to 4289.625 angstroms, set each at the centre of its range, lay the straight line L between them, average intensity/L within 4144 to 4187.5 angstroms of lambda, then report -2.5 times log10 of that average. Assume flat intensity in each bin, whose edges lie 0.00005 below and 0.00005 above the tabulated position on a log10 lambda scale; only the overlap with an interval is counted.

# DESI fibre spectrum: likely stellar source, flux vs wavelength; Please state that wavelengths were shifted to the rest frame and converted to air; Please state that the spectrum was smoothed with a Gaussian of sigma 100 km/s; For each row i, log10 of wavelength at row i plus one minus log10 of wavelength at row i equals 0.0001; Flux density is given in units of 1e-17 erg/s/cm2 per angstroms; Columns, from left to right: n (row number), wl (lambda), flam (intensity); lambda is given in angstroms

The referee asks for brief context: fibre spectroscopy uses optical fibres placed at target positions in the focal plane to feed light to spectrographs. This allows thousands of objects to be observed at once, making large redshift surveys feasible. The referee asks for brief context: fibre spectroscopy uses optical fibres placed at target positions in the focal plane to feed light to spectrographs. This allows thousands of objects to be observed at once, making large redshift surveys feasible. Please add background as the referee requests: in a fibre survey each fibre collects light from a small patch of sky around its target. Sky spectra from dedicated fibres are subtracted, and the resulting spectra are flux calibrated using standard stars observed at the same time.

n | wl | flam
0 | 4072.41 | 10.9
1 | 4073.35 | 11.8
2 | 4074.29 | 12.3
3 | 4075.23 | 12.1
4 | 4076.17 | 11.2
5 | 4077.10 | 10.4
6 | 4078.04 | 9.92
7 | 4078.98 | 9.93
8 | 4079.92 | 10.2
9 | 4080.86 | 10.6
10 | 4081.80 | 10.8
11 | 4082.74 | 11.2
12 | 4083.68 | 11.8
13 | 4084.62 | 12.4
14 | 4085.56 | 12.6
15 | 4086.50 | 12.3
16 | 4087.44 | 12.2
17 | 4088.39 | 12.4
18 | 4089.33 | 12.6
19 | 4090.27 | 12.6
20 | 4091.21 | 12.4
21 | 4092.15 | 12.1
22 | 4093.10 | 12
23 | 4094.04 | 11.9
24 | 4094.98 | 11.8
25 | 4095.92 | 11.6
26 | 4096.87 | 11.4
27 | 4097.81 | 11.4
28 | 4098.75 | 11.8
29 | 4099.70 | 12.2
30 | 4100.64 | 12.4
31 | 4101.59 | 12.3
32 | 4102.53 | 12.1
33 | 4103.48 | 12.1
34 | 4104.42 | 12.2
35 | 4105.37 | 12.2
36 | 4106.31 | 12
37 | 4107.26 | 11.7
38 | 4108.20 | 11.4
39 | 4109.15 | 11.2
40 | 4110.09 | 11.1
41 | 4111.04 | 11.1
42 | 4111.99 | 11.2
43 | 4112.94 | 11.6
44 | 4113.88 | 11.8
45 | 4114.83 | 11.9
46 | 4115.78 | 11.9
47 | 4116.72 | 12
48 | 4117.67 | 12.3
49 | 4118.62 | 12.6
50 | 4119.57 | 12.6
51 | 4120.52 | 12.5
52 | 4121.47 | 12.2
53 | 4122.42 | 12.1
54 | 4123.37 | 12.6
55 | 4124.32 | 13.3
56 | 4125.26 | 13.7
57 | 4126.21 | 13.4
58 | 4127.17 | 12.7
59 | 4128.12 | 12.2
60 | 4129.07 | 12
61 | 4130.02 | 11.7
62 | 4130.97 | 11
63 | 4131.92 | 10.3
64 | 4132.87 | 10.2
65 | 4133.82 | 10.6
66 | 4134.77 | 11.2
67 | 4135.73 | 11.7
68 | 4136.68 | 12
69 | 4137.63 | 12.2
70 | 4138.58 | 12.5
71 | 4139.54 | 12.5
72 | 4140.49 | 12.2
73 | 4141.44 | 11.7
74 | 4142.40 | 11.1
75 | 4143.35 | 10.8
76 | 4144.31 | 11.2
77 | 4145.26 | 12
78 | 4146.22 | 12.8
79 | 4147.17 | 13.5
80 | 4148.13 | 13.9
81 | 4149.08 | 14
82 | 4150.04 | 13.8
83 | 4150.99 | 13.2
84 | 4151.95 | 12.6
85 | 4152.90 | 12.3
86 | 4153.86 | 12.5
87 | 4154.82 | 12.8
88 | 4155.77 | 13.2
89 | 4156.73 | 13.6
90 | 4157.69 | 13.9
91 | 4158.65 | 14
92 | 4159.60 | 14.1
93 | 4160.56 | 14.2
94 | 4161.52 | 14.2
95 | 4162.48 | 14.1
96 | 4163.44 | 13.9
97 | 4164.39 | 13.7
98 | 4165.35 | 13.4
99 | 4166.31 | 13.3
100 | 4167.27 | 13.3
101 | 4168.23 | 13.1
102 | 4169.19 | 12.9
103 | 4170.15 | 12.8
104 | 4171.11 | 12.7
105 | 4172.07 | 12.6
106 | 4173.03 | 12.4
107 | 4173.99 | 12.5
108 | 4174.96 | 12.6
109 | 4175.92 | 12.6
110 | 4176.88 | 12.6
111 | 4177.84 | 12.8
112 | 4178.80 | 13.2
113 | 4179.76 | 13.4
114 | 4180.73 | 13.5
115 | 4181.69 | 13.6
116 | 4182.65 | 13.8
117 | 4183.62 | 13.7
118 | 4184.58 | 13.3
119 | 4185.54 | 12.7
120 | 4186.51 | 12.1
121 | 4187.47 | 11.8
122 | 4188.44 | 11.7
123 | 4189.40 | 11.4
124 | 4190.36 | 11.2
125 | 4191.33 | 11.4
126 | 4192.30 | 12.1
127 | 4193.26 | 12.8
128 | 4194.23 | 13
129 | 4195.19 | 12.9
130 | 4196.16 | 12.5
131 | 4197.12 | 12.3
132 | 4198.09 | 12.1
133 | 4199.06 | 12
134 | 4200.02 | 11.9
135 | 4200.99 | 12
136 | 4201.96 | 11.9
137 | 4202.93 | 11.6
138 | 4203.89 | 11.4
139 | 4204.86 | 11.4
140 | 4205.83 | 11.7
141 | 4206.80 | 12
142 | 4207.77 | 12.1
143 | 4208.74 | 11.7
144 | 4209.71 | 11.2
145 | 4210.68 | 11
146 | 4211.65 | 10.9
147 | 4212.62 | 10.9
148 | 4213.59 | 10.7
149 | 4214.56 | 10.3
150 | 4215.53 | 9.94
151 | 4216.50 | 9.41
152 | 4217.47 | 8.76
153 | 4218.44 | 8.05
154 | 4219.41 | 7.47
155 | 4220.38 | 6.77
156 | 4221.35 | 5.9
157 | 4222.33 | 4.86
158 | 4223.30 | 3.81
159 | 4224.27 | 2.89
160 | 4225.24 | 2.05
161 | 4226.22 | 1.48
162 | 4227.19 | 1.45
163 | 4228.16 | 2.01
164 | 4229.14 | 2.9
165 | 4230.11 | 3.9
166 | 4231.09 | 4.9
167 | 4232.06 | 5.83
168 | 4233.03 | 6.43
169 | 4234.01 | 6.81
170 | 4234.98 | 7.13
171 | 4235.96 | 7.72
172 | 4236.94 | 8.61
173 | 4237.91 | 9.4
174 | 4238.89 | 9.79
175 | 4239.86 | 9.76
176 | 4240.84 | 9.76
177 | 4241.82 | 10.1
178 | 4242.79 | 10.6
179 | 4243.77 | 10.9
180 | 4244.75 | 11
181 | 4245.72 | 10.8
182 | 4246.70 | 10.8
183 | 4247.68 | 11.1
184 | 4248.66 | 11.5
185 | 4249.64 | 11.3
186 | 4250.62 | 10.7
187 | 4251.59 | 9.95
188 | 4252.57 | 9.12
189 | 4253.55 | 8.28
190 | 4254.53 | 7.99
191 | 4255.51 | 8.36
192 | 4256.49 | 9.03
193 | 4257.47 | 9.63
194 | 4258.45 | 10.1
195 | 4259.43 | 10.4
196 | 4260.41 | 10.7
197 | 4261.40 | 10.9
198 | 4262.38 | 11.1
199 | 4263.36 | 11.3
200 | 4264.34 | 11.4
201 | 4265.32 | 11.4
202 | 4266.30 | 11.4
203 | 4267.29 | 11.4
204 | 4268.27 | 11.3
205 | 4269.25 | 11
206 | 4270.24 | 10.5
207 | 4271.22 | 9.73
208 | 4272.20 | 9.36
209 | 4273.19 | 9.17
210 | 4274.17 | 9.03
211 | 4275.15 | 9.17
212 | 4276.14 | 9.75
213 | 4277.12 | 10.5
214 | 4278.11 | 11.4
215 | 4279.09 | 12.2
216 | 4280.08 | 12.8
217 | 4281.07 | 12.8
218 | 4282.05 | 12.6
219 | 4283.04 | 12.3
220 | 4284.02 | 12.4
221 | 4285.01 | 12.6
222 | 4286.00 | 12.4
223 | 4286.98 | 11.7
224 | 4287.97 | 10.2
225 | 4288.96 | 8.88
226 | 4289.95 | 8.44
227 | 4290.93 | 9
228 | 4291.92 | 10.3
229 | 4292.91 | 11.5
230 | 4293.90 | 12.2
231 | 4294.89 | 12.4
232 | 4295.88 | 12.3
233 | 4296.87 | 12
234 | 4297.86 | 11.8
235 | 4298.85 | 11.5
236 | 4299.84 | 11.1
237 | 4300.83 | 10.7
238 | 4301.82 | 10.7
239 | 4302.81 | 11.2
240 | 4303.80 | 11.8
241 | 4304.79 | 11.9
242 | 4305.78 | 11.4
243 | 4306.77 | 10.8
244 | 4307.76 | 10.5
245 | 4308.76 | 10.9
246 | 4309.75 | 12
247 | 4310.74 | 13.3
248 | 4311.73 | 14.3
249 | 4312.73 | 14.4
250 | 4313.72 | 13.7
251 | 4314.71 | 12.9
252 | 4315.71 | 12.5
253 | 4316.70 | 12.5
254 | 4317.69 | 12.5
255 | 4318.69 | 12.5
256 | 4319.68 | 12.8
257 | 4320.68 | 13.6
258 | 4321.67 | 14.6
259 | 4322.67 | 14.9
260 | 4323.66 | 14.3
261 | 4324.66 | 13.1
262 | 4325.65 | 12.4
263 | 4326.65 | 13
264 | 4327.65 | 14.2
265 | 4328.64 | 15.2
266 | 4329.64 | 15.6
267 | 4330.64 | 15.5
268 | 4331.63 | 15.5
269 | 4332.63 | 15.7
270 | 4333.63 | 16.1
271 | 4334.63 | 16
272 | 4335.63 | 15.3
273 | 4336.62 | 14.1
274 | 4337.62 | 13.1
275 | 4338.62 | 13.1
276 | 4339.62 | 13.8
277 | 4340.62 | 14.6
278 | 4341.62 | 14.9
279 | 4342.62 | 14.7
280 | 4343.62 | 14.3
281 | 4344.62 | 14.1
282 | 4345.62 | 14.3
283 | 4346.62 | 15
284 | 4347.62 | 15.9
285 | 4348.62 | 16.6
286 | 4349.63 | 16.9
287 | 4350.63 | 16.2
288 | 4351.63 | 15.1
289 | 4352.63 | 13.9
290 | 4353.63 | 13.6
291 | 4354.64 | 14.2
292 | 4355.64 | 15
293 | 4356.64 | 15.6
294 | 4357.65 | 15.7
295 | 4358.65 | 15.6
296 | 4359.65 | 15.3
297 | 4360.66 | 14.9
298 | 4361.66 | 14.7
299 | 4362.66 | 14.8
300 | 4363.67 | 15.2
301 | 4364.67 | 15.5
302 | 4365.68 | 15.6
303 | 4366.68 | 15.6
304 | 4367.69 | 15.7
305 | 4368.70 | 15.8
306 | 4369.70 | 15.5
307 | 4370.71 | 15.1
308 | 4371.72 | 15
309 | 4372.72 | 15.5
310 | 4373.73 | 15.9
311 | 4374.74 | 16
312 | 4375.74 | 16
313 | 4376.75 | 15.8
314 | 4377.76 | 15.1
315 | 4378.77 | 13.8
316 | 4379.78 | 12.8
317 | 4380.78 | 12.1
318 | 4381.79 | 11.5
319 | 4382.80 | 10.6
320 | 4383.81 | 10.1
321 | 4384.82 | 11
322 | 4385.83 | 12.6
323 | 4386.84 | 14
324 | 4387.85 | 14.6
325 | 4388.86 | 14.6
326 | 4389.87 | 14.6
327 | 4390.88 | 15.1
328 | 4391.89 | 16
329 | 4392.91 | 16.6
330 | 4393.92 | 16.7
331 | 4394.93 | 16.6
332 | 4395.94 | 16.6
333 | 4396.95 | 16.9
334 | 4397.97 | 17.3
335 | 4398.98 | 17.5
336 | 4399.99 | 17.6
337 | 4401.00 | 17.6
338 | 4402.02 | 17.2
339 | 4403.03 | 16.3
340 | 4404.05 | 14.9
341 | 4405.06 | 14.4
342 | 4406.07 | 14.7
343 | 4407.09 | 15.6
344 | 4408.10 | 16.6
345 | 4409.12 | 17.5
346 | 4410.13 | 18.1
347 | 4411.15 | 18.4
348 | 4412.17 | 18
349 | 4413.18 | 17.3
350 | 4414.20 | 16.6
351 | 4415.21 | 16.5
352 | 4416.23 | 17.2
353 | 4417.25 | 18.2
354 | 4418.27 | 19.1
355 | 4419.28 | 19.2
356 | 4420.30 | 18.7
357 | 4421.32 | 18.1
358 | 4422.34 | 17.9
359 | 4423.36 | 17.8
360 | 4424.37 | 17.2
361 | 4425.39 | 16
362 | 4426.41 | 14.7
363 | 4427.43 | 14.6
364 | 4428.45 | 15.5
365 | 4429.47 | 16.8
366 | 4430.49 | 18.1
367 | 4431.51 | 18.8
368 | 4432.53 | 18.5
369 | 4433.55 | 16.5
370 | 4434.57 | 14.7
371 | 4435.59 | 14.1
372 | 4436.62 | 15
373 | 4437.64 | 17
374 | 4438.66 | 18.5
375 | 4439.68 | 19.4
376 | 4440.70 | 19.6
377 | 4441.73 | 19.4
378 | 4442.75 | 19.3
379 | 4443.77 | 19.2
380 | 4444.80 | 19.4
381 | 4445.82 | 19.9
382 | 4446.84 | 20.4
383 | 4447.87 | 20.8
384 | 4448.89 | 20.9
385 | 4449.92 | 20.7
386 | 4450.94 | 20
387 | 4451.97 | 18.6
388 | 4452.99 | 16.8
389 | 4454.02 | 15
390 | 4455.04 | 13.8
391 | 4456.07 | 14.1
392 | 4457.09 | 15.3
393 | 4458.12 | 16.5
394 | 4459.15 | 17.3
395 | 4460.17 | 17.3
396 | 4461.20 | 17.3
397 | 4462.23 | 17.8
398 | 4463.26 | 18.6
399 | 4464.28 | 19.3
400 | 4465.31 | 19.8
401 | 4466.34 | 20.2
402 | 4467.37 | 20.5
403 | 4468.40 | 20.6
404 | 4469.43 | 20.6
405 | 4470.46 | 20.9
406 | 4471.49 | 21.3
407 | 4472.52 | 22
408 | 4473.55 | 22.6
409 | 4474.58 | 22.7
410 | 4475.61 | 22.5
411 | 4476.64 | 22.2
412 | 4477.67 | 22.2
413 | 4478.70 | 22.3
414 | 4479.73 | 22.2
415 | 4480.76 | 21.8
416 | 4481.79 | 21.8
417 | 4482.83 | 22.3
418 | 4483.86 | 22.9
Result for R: -0.14 mag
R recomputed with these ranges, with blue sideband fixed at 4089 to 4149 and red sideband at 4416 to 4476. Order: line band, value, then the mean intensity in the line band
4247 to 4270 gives 0.376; 10.4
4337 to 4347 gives 0.154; 14.2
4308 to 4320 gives 0.227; 12.8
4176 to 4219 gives 0.143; 11.8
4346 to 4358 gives 0.084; 15.3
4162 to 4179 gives -0.003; 13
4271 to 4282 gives 0.377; 10.6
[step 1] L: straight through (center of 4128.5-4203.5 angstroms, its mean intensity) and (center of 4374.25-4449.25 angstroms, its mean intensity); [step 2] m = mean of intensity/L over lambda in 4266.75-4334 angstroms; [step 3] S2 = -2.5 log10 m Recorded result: 0.22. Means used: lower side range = 12.6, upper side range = 16.5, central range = 12.1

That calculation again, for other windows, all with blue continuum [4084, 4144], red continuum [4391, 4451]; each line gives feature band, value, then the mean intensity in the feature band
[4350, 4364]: 0.09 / 15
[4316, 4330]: 0.15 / 13.6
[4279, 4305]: 0.30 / 11.5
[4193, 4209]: 0.12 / 12.1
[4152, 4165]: -0.07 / 13.5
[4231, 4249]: 0.48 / 9.18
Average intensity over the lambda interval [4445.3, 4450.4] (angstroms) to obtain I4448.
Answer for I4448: 20.5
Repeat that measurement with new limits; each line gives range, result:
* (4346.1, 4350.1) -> 16.1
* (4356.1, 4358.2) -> 15.6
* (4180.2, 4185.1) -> 13.6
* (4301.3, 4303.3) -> 11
